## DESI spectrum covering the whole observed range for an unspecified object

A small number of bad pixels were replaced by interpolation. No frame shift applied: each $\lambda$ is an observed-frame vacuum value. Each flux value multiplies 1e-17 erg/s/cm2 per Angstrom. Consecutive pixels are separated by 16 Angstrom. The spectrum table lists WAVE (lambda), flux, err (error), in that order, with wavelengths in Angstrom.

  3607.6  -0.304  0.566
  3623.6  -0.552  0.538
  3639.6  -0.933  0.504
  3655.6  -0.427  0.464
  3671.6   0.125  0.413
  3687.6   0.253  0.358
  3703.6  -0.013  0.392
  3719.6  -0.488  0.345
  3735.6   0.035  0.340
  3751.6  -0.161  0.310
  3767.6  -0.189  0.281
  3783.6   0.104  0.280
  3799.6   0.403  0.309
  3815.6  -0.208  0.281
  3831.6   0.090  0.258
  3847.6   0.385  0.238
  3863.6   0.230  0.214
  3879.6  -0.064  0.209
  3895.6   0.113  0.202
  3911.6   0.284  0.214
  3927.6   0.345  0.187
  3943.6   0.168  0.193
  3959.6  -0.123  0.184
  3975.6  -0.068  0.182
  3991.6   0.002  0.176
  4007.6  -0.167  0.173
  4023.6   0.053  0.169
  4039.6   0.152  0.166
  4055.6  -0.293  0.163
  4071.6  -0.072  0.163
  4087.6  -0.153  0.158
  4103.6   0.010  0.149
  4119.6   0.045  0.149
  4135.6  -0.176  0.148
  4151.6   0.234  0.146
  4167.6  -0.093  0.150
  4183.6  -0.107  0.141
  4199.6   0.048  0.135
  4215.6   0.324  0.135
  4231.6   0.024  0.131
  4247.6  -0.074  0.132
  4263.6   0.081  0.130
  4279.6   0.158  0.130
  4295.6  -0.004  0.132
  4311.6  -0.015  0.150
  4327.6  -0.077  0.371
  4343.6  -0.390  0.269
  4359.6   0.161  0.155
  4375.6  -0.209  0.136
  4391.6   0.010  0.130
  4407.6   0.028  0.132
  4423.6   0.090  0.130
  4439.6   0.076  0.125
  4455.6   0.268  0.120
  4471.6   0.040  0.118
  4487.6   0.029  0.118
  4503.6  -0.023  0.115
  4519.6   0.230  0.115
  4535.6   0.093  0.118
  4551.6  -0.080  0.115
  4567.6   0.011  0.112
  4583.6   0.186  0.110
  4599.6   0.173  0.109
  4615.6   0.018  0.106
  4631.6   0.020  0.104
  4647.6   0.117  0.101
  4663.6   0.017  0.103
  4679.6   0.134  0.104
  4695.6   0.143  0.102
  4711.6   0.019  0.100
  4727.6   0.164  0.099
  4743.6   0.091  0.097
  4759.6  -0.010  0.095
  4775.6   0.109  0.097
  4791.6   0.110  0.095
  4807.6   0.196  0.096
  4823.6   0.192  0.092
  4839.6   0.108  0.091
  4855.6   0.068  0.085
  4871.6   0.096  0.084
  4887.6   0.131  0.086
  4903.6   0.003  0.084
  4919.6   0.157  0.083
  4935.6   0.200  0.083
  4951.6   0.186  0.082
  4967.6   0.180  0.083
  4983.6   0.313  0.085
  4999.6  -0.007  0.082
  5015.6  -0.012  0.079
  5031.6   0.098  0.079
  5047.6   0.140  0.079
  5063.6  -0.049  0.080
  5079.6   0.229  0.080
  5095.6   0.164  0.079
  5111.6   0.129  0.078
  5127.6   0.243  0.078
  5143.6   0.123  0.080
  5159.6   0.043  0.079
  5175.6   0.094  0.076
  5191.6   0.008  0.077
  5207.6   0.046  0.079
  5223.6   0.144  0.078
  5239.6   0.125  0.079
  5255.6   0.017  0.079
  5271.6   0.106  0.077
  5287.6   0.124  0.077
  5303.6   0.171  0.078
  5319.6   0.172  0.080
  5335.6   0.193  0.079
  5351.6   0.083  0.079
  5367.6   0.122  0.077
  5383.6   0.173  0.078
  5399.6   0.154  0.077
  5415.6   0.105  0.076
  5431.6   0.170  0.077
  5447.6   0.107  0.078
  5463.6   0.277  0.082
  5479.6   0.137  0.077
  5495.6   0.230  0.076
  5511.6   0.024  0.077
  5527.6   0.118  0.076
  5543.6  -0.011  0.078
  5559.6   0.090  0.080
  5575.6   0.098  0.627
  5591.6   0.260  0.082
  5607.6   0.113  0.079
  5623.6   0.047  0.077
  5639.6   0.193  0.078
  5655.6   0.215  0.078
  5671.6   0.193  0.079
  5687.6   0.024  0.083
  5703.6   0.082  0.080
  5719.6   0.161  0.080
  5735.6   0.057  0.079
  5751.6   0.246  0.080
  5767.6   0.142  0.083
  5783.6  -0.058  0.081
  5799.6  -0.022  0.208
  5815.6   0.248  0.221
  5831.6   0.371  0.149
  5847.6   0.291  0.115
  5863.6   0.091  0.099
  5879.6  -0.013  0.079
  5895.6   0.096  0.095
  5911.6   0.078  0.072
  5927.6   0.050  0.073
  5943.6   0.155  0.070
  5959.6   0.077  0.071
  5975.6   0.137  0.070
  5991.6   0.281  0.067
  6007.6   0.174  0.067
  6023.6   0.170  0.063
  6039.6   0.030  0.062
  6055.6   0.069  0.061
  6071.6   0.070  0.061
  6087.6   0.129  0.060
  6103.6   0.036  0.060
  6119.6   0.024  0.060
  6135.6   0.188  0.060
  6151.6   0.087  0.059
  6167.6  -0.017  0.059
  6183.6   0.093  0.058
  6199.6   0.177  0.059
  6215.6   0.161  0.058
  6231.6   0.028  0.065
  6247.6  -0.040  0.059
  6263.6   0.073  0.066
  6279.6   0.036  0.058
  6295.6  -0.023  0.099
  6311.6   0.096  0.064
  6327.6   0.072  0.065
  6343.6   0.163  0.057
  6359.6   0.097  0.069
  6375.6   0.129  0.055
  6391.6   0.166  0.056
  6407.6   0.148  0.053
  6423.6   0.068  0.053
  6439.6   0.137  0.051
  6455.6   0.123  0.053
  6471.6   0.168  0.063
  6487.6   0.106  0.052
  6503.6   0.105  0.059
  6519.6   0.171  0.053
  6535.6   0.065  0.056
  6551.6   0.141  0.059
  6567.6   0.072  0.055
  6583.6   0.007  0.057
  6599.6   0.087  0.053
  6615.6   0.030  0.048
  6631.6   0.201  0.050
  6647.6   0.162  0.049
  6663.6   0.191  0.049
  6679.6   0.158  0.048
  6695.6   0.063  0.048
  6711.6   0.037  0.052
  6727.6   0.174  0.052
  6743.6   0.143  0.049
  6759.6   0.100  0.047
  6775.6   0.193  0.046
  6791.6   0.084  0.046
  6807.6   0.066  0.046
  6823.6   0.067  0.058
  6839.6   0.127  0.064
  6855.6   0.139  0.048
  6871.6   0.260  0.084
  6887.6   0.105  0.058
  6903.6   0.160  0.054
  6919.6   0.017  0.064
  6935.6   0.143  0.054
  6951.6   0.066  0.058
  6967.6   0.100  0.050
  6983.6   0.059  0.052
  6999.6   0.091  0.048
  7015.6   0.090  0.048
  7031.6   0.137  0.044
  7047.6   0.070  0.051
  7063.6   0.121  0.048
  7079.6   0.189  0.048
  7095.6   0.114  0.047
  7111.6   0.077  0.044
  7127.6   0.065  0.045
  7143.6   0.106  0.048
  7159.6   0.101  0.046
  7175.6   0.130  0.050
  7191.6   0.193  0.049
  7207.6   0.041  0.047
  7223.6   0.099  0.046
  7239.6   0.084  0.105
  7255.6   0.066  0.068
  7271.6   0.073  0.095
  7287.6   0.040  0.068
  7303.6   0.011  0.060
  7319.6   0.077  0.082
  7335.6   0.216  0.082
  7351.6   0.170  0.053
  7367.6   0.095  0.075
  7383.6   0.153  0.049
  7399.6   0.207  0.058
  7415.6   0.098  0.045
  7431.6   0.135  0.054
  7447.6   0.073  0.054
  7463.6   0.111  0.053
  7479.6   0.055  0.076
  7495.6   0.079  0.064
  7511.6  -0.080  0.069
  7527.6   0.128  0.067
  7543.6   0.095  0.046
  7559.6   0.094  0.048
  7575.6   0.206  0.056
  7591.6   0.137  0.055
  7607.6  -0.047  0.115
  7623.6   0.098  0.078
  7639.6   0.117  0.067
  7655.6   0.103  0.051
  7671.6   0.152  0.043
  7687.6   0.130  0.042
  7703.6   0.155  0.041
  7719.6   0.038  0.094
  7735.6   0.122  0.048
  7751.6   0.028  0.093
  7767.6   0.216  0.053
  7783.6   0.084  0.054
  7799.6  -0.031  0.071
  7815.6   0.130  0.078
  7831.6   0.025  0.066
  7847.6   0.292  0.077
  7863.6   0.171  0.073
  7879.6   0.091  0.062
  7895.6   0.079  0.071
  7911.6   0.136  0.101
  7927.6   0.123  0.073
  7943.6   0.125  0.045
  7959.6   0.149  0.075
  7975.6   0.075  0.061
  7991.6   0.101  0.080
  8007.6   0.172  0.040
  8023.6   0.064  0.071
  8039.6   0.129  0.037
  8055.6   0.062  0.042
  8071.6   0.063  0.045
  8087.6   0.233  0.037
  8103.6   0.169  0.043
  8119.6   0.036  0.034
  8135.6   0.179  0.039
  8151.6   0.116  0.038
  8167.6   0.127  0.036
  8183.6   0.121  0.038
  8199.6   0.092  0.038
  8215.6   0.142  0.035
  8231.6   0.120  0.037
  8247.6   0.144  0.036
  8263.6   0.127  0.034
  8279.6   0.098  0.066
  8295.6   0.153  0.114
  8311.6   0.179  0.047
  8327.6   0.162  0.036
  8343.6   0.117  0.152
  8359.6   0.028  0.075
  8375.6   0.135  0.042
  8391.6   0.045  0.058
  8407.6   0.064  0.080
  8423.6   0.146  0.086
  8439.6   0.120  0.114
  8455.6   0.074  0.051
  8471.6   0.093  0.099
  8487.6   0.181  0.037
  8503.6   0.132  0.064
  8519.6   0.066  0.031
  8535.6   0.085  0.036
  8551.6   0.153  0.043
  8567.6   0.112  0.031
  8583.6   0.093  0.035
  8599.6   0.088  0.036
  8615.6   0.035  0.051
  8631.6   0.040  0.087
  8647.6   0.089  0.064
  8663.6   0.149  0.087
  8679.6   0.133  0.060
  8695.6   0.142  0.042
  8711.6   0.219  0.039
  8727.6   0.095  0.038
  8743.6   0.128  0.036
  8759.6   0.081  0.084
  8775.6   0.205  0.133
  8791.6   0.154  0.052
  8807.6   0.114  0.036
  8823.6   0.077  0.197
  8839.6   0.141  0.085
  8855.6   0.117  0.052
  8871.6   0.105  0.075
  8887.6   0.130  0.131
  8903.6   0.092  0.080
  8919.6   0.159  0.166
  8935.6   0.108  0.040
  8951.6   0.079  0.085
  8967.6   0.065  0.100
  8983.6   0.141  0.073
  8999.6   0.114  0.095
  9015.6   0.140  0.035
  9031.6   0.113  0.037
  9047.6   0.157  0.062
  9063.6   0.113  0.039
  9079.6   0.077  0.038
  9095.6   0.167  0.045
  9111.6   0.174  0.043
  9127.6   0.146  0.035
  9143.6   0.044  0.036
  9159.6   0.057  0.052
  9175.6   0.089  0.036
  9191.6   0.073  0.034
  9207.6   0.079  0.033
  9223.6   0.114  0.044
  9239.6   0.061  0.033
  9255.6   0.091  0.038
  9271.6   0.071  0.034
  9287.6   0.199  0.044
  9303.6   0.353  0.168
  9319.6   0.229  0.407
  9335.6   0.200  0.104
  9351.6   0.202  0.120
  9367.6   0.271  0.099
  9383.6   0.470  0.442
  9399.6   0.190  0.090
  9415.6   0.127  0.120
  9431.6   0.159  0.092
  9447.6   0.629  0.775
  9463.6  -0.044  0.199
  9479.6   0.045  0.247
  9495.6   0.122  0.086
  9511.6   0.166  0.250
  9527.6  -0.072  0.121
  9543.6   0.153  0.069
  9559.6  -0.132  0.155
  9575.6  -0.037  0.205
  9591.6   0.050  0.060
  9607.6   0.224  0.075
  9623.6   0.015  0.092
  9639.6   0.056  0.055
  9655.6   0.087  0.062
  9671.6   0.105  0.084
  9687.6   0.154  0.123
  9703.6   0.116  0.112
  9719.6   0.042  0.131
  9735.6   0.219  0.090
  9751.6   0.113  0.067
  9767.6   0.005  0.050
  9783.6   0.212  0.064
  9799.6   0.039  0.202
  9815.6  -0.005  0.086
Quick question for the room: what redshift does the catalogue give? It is 0.20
